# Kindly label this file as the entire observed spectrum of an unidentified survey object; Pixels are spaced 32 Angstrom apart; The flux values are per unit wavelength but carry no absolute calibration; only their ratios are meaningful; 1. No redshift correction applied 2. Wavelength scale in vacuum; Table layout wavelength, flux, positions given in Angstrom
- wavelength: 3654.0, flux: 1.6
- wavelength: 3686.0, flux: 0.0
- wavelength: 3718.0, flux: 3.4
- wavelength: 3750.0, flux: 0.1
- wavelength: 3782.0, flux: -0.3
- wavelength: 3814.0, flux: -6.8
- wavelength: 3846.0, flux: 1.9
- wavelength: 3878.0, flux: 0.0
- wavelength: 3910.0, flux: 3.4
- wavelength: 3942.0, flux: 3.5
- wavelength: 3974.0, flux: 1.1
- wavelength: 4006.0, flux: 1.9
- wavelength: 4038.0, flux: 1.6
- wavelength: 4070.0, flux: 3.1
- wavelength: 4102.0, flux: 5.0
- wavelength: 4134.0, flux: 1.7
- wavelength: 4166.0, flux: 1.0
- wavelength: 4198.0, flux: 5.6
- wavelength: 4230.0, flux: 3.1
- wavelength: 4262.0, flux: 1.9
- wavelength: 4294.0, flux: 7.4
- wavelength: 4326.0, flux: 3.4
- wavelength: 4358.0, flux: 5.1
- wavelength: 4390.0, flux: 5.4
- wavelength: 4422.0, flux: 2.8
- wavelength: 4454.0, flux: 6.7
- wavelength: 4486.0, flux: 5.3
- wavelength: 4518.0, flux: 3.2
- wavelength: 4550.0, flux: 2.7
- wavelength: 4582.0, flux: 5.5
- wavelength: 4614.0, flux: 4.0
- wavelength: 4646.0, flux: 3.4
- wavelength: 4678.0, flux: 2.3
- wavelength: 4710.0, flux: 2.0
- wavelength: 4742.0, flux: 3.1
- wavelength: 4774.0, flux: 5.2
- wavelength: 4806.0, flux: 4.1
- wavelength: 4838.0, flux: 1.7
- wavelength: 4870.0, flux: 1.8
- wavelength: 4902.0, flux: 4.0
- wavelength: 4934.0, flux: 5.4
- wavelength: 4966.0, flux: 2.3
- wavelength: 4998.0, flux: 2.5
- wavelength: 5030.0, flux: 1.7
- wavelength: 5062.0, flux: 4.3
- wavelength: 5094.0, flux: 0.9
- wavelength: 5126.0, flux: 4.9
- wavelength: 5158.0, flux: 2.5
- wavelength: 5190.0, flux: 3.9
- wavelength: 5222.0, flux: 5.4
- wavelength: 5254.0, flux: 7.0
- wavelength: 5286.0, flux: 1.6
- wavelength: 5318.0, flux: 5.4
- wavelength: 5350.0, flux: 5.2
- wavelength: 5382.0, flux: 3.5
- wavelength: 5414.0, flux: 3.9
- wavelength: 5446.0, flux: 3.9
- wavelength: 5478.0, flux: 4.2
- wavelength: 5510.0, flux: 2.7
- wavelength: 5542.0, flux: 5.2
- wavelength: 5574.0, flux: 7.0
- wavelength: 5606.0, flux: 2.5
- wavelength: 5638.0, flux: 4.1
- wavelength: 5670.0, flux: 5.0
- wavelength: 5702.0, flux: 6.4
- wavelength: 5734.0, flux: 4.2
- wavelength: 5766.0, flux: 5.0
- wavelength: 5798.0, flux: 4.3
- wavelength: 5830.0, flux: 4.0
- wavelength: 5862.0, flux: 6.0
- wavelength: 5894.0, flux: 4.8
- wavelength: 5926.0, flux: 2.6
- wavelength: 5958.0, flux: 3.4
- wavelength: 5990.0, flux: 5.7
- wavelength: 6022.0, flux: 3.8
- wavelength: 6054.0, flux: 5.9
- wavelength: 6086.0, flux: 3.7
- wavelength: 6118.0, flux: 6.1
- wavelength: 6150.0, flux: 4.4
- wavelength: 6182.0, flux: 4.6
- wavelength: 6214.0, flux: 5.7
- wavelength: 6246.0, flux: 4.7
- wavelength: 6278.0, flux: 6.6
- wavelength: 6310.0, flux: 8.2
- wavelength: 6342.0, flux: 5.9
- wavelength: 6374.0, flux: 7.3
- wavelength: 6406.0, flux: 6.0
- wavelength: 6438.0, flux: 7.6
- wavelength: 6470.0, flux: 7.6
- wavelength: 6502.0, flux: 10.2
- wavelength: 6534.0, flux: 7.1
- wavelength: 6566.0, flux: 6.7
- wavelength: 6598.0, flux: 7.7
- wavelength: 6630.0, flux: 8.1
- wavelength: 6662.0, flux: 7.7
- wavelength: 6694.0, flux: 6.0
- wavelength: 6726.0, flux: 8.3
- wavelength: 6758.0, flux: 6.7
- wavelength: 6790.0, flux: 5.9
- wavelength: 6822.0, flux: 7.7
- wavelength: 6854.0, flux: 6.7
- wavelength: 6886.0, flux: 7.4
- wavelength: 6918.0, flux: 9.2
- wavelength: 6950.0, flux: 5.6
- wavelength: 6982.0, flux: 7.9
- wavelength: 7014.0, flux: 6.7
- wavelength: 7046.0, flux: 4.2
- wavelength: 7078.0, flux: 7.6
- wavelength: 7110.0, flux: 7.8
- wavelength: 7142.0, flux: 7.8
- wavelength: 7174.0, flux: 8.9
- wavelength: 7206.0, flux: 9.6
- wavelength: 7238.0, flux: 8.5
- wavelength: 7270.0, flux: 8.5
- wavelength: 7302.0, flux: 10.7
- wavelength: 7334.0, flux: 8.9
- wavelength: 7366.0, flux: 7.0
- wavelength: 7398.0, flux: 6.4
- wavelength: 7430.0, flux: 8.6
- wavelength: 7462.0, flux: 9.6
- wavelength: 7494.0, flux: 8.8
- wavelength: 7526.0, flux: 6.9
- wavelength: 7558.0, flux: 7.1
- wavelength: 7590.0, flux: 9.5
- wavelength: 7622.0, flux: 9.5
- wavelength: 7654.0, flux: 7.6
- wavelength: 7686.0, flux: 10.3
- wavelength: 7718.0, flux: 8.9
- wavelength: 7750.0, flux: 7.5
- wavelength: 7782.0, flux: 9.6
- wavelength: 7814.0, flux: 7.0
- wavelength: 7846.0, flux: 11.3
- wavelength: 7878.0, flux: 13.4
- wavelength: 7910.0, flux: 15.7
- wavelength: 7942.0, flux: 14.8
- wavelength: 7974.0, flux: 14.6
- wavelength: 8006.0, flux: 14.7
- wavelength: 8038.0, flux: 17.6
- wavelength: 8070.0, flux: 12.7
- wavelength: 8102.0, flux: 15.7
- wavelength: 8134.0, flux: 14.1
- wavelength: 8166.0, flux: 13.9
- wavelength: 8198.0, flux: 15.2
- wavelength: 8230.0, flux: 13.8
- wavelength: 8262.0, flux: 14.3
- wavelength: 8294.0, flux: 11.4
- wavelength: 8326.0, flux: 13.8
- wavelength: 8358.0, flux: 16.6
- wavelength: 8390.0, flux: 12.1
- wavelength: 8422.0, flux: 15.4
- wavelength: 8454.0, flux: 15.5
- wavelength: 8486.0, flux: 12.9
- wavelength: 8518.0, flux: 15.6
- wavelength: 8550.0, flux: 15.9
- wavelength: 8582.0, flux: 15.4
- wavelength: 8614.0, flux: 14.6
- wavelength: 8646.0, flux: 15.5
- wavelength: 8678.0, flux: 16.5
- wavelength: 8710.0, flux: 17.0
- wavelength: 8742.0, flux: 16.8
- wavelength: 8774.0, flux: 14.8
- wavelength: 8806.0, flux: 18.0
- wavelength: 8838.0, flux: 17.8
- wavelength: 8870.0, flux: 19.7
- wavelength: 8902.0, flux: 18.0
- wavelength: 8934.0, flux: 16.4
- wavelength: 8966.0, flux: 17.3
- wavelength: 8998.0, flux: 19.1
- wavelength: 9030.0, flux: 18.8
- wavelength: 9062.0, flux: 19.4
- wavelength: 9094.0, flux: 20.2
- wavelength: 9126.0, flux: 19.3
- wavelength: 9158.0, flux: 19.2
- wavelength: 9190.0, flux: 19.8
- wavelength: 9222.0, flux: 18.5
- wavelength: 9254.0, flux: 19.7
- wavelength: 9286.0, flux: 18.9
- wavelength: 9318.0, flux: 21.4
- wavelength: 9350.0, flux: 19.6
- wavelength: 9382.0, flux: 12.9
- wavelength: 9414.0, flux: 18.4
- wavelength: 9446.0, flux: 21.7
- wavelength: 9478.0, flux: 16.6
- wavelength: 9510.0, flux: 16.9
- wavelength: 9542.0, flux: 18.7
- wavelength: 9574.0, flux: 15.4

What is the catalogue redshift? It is 0.968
